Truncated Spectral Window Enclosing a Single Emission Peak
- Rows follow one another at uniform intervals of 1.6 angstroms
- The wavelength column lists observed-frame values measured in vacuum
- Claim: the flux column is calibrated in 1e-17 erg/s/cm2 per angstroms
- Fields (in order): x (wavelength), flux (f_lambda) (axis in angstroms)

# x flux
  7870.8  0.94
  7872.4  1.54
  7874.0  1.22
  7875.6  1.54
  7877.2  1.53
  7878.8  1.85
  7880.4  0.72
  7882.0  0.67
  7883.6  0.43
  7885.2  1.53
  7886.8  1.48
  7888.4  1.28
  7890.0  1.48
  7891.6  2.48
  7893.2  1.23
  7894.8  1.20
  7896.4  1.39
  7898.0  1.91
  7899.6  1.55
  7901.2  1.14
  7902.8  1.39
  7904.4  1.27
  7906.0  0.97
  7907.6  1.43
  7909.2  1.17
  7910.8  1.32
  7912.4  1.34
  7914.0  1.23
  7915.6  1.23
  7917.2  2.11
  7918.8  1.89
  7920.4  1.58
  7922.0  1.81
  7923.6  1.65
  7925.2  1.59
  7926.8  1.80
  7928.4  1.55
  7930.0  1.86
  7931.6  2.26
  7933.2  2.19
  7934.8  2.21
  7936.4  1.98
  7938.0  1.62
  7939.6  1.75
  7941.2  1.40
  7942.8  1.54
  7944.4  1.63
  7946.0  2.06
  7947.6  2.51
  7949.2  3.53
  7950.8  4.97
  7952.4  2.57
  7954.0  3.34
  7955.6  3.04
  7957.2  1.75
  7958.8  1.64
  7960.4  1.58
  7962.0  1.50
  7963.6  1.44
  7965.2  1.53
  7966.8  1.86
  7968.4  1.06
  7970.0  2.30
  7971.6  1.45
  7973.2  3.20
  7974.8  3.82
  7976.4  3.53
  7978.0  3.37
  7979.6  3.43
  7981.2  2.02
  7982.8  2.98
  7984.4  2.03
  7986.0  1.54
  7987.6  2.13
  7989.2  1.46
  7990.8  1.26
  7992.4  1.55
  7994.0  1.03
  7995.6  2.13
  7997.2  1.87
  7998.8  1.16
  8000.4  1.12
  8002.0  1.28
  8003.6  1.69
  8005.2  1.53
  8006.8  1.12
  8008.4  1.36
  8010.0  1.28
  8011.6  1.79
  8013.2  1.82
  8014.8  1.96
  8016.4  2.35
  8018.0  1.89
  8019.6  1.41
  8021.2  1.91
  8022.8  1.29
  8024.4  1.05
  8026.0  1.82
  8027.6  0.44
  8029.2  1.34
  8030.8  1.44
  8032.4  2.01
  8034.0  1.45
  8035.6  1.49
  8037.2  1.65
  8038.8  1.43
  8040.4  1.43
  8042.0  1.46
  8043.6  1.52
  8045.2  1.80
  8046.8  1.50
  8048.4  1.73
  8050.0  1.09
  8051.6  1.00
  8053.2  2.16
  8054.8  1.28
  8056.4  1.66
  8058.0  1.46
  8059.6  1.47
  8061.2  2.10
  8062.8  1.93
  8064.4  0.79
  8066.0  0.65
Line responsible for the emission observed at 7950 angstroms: Halpha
